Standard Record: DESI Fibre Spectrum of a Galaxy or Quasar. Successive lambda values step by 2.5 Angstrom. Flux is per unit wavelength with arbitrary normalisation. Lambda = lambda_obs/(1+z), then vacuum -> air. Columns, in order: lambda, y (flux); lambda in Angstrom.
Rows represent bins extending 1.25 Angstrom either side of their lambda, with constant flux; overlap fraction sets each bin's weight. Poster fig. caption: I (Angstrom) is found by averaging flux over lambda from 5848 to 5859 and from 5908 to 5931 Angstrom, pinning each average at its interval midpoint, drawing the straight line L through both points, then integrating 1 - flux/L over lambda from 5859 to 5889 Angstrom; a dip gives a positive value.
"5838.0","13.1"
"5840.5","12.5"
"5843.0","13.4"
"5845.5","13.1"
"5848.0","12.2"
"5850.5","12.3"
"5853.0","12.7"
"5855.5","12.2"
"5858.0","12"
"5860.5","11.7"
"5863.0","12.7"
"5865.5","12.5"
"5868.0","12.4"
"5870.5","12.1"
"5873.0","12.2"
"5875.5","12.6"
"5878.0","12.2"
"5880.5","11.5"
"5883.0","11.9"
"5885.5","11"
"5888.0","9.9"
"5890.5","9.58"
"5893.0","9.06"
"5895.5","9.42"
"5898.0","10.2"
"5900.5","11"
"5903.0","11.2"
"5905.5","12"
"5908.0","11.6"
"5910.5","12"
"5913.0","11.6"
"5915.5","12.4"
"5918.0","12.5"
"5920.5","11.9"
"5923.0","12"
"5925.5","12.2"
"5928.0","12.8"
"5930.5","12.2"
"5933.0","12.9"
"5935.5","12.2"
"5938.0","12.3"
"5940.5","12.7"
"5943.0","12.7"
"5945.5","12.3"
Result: 0.8 Angstrom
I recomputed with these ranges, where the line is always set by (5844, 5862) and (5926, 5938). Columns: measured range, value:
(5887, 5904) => 3.26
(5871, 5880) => 0.10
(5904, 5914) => 0.52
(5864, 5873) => 0.03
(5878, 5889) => 1.03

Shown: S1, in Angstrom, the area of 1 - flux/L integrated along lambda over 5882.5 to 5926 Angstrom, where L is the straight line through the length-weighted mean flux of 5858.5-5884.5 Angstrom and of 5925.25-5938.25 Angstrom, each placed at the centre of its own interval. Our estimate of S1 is 4.1 Angstrom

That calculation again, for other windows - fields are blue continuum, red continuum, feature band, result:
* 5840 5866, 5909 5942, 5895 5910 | 1.6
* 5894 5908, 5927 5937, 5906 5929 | -0.8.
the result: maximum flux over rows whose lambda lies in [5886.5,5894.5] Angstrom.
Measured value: 9.9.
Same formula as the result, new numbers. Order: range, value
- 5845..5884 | 13.1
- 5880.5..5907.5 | 12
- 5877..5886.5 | 12.2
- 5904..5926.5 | 12.5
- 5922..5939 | 12.9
